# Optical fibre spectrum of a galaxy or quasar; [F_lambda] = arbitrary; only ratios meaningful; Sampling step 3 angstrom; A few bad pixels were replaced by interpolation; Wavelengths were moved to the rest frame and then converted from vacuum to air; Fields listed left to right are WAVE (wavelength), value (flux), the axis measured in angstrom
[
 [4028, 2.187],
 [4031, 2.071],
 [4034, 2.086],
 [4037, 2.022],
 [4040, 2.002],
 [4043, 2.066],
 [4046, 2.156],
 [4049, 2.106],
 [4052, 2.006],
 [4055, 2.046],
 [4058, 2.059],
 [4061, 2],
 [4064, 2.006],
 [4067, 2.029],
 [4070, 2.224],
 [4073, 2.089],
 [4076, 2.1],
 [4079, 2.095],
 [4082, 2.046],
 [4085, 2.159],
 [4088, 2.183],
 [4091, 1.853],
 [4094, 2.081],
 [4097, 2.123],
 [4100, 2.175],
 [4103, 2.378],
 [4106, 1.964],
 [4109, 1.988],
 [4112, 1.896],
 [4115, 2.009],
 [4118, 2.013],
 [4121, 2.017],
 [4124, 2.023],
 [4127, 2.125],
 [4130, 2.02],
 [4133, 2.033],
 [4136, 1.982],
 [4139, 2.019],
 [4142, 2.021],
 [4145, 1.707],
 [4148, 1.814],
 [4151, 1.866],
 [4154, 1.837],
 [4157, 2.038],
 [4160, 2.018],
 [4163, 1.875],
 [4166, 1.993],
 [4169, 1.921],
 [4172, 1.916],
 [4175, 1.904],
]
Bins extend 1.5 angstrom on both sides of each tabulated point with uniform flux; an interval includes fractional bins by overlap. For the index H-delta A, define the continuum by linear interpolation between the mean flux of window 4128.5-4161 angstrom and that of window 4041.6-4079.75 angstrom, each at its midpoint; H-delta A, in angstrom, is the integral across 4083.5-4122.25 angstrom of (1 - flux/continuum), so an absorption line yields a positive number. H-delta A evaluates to -1.10 angstrom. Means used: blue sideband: 2.08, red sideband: 1.94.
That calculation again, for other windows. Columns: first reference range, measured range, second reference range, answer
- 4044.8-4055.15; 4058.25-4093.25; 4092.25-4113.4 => 0.19 angstrom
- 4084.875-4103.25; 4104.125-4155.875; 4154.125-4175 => 1.71 angstrom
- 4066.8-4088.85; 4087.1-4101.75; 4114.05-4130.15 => 0.03 angstrom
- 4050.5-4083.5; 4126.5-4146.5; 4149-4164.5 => -0.25 angstrom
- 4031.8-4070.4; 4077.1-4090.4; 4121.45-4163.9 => -0.52 angstrom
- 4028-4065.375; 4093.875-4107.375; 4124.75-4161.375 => -1.01 angstrom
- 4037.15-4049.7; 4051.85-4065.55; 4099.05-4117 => 0.31 angstrom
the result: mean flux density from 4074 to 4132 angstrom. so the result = 2.07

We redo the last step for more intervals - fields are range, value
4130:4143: 2.01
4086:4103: 2.11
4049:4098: 2.07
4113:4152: 1.97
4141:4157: 1.86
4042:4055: 2.08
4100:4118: 2.05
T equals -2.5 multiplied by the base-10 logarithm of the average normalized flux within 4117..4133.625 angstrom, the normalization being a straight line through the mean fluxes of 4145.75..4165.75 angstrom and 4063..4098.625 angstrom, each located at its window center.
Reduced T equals -0.03 mag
